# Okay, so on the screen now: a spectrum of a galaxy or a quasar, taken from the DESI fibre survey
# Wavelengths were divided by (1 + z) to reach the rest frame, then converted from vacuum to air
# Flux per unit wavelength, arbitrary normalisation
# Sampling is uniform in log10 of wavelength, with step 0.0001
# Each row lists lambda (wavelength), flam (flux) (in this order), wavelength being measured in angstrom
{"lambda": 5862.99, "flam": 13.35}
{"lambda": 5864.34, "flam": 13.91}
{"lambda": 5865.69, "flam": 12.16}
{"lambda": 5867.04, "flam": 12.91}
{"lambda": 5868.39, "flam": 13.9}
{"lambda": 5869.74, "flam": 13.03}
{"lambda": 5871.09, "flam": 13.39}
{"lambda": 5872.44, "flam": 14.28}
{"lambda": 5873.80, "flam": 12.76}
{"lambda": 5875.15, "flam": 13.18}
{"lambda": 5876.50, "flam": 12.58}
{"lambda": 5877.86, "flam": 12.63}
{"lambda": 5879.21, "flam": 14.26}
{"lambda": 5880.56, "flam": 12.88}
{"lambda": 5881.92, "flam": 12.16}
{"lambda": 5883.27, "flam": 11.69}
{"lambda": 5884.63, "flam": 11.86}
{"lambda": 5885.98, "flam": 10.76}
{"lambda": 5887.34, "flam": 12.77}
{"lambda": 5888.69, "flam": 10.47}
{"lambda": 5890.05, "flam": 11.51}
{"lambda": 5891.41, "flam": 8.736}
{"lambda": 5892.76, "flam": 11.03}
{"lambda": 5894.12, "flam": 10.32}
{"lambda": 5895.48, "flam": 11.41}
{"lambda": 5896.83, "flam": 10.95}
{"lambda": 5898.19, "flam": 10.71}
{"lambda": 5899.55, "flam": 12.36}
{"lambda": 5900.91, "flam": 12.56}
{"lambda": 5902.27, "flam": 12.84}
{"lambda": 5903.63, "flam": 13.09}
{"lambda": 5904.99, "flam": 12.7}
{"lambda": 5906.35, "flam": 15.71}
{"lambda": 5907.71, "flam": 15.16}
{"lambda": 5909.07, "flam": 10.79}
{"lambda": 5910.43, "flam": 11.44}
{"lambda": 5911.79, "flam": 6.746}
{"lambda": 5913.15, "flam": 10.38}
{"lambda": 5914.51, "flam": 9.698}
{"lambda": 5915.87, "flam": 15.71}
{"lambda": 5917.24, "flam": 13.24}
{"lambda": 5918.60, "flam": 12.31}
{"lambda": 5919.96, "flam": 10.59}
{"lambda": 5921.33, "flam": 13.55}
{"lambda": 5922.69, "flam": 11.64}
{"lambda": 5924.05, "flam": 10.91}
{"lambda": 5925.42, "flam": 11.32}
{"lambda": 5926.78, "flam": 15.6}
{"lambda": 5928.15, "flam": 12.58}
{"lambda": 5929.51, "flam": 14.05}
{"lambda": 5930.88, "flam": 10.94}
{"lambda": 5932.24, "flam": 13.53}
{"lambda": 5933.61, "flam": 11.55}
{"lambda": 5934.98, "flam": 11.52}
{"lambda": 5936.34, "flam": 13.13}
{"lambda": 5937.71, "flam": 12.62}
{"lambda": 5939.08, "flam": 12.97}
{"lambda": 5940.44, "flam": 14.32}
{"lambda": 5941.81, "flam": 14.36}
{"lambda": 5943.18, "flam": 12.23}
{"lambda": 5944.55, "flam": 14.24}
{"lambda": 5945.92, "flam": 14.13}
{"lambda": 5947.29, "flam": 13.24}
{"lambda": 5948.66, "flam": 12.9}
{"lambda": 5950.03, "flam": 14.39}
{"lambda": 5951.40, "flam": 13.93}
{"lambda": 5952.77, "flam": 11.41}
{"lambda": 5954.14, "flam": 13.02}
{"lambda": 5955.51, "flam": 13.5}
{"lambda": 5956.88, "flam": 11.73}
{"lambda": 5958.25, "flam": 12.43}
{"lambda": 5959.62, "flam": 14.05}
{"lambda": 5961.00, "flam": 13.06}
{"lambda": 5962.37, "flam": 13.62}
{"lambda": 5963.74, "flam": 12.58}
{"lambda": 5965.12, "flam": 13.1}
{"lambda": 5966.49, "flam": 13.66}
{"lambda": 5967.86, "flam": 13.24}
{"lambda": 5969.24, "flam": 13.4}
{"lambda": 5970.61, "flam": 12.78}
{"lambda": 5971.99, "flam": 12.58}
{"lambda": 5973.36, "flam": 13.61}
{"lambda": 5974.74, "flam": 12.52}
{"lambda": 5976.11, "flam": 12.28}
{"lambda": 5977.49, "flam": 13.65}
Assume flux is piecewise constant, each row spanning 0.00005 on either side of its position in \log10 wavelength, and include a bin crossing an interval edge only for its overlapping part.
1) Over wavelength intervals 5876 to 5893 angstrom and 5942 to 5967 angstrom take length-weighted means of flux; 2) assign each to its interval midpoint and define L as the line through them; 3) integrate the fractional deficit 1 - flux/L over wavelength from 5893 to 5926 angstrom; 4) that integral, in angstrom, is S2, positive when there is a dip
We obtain 1.0 angstrom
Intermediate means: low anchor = 11.8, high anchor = 13.2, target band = 11.9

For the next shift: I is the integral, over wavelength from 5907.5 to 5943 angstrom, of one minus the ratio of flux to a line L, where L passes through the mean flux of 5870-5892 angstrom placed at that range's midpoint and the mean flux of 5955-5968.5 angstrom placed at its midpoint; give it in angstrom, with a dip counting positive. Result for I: 1.2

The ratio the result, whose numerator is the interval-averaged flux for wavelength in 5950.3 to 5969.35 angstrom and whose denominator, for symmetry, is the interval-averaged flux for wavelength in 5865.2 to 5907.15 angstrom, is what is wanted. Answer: 1.06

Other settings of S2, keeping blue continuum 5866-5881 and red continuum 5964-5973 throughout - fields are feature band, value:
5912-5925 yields 1.36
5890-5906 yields 1.94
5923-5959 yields 0.60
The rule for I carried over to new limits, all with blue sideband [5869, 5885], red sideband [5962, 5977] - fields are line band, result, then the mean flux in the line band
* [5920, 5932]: 0.4 angstrom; 12.5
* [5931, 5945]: 0.1 angstrom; 12.9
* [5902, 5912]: 0.3 angstrom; 12.5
